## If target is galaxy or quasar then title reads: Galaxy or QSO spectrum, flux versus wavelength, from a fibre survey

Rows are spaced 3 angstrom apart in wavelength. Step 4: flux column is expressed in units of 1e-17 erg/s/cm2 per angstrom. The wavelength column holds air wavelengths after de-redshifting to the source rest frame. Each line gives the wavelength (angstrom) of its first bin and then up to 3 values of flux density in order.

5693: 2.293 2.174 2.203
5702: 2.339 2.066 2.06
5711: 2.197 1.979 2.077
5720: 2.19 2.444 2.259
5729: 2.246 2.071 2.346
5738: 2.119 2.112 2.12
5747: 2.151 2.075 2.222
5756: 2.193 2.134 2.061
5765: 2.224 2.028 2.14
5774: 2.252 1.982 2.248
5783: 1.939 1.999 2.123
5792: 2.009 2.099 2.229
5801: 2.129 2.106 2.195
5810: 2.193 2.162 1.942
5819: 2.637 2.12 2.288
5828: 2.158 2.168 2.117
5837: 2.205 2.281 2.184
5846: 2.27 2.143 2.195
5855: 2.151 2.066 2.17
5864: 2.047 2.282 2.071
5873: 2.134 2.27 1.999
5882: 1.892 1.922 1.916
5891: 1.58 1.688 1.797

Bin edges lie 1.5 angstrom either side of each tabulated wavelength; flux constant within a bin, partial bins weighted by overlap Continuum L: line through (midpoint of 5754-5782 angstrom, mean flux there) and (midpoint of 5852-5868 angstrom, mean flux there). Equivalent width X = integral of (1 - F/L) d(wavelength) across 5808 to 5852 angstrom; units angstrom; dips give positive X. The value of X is -1.3 angstrom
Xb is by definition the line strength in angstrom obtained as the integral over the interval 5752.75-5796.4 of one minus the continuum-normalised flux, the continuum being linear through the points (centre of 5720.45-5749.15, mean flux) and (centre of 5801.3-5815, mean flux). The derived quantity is 1.4 angstrom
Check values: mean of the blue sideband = 2.2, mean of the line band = 2.11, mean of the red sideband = 2.15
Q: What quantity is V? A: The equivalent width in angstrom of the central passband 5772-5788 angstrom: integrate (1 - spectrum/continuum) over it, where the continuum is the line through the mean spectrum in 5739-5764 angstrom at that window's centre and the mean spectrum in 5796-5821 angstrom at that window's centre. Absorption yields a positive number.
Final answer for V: 0.58 angstrom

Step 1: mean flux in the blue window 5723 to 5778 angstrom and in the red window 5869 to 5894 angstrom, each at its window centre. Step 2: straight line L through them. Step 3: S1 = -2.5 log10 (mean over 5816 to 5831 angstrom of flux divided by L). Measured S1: -0.10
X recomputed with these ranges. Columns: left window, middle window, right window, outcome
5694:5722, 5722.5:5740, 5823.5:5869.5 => -0.6 angstrom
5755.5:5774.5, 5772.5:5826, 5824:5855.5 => 0.5 angstrom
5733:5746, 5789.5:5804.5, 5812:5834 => 0.5 angstrom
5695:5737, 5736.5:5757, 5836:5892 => 0.3 angstrom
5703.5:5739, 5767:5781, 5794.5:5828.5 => 0.3 angstrom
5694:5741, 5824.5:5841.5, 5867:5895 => -1.4 angstrom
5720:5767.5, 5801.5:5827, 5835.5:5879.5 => -0.3 angstrom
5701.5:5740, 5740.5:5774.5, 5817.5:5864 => 0.7 angstrom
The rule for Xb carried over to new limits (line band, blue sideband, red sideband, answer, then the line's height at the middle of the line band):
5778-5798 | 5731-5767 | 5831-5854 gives 0.84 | 2.17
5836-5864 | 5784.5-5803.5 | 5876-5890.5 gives -2.47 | 2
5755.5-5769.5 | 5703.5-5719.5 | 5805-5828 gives 0.15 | 2.15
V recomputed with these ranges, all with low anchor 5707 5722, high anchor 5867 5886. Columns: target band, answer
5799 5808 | -0.24 angstrom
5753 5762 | -0.23 angstrom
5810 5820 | -0.64 angstrom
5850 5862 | -0.40 angstrom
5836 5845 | -0.64 angstrom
